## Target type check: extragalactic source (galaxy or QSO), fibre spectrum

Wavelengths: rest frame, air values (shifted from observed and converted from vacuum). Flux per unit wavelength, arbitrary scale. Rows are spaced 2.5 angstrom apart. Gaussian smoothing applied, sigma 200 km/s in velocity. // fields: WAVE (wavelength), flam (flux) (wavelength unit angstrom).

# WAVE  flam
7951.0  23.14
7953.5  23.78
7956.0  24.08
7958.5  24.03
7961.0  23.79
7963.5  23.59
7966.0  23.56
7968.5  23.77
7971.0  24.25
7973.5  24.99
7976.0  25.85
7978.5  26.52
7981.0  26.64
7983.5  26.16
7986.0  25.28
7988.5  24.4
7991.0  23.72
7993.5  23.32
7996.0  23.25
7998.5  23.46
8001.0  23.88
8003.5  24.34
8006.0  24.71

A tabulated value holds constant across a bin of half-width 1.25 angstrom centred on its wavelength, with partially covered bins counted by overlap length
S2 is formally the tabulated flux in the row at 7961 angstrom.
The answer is 23.79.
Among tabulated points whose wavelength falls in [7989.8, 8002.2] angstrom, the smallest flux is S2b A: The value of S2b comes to 23.25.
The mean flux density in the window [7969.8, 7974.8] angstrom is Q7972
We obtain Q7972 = 24.6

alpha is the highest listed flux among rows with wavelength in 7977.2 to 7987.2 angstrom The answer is 26.64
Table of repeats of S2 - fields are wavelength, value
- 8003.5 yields 24.34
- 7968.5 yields 23.77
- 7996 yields 23.25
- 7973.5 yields 24.99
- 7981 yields 26.64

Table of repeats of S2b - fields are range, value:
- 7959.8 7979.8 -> 23.56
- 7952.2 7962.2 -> 23.78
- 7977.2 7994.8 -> 23.32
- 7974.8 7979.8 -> 25.85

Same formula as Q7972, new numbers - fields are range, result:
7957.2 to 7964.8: 23.8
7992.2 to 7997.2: 23.3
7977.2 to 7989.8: 25.8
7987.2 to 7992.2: 24.1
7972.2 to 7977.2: 25.4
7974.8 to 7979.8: 26.2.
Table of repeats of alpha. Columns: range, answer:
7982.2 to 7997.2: 26.16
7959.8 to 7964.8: 23.79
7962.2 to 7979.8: 26.52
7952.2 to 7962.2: 24.08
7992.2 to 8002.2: 23.88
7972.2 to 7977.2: 25.85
